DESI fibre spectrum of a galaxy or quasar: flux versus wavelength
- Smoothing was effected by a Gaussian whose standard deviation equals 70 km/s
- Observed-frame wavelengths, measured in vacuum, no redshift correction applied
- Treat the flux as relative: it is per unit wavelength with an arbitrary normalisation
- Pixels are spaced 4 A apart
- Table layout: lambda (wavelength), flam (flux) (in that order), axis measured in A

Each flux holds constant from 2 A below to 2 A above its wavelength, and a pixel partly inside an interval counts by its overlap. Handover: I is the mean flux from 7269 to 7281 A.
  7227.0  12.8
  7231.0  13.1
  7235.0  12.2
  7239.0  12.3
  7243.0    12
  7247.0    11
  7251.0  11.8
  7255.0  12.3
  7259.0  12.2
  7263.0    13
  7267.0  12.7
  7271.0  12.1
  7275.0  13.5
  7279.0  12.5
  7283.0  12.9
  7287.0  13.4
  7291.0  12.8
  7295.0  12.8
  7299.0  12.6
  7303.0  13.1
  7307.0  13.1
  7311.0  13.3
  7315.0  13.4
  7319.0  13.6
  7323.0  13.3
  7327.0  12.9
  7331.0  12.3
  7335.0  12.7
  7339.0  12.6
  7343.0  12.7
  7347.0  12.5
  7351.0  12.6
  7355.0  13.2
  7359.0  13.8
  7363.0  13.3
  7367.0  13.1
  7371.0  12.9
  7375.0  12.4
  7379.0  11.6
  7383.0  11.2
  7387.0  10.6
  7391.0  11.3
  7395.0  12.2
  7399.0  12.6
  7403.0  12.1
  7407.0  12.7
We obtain 12.7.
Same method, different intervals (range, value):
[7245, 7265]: 12.1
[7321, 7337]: 12.8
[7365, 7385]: 12.2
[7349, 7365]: 13.2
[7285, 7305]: 12.9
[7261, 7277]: 12.8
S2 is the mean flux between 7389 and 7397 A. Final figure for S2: 11.8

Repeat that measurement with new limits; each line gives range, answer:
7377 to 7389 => 11.1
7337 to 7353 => 12.6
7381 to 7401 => 11.6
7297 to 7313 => 13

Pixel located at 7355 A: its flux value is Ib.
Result 13.2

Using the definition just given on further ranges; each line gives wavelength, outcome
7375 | 12.4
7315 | 13.4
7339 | 12.6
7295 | 12.8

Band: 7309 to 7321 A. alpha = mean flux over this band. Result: 13.4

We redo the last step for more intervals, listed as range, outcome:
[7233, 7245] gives 12.2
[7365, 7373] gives 13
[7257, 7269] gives 12.6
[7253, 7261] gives 12.2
